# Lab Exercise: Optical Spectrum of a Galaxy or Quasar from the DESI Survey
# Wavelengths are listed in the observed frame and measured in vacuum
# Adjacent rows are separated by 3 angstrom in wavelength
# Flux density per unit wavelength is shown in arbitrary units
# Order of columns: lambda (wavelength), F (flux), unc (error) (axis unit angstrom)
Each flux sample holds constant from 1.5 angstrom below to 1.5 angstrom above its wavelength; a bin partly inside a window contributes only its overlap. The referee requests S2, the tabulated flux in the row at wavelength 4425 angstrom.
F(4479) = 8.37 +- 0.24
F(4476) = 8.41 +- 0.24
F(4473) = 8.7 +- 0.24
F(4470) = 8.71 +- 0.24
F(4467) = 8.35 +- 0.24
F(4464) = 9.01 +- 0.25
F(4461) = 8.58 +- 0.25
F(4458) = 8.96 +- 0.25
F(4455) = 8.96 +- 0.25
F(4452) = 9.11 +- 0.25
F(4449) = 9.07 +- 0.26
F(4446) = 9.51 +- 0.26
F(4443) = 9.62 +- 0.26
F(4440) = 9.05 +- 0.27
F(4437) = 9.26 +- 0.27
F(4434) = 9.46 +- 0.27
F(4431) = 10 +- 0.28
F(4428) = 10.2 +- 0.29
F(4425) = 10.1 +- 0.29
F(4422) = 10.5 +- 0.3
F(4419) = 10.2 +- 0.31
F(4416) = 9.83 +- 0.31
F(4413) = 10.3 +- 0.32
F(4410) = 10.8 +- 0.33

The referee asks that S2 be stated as 10.1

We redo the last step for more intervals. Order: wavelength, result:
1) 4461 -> 8.58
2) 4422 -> 10.5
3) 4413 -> 10.3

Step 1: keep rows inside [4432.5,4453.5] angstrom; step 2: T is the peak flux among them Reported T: 9.62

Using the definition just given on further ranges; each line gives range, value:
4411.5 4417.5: 10.3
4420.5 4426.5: 10.5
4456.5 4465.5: 9.01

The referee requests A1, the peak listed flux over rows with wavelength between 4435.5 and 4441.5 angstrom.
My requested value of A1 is 9.26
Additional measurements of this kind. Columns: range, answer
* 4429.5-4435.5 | 10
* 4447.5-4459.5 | 9.11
